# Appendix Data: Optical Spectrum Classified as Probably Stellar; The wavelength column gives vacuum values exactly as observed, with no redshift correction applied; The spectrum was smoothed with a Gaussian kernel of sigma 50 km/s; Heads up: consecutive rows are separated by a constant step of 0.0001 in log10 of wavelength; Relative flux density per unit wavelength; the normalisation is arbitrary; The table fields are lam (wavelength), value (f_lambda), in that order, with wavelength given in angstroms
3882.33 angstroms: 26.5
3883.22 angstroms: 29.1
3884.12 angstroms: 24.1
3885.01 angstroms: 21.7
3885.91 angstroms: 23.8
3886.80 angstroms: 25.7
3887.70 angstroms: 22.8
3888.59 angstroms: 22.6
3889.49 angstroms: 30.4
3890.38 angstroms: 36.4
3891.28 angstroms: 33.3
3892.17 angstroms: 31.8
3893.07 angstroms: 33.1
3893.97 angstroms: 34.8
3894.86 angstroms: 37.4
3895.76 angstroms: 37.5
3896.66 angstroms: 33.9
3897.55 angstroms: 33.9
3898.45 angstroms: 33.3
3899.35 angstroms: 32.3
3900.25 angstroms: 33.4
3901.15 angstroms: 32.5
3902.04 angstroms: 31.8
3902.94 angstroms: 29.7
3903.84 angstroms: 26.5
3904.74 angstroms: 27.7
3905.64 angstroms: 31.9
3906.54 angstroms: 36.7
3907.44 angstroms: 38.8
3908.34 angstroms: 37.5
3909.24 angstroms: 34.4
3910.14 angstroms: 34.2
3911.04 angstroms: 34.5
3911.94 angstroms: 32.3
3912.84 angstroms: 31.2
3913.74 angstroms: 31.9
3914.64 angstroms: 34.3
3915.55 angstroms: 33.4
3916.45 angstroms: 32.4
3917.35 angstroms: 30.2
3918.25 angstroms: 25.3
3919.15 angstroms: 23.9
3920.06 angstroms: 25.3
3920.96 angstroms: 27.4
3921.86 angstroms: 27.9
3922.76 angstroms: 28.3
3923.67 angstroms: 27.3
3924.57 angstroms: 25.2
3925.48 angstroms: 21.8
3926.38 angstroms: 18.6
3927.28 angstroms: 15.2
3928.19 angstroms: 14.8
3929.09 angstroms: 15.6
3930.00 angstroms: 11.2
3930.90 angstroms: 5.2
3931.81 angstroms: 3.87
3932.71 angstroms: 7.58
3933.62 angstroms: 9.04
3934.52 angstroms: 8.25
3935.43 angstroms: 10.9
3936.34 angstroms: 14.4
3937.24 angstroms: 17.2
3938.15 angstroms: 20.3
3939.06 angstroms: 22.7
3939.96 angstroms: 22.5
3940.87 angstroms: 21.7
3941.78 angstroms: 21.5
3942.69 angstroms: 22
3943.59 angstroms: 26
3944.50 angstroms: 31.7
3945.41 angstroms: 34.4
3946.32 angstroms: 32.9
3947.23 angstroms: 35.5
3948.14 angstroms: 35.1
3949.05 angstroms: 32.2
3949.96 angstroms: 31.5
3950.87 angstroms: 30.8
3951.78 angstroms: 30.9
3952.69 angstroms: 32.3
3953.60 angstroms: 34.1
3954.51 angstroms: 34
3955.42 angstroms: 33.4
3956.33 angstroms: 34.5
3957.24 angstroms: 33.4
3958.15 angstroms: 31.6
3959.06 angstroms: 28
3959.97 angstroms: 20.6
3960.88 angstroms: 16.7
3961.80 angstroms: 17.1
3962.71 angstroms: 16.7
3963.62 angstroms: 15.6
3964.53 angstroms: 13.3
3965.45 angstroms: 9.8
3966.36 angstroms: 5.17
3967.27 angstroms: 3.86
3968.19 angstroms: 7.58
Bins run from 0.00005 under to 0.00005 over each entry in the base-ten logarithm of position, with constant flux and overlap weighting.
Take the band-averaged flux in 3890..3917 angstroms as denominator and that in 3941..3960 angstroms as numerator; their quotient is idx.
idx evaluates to 0.9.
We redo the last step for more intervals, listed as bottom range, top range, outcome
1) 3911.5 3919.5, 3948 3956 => 1.07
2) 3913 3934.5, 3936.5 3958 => 1.35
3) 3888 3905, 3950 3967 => 0.75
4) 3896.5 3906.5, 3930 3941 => 0.42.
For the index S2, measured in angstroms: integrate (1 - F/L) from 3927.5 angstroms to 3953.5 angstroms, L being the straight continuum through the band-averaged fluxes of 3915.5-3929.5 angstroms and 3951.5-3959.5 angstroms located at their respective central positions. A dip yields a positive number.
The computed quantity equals 6.9 angstroms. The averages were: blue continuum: 24.3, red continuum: 32.5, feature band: 21.6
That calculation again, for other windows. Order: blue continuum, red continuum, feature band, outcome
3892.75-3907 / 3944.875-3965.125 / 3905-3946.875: 9.0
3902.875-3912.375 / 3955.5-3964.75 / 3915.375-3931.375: 4.2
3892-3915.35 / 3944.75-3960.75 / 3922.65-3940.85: 9.3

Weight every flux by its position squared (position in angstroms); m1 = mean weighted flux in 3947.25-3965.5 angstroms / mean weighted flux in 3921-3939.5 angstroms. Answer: 1.7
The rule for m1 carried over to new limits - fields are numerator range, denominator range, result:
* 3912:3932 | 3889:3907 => 0.73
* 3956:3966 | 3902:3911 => 0.66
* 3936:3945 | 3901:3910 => 0.69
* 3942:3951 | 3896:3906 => 1.00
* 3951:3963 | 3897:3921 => 0.91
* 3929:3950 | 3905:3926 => 0.68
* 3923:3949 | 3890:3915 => 0.61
